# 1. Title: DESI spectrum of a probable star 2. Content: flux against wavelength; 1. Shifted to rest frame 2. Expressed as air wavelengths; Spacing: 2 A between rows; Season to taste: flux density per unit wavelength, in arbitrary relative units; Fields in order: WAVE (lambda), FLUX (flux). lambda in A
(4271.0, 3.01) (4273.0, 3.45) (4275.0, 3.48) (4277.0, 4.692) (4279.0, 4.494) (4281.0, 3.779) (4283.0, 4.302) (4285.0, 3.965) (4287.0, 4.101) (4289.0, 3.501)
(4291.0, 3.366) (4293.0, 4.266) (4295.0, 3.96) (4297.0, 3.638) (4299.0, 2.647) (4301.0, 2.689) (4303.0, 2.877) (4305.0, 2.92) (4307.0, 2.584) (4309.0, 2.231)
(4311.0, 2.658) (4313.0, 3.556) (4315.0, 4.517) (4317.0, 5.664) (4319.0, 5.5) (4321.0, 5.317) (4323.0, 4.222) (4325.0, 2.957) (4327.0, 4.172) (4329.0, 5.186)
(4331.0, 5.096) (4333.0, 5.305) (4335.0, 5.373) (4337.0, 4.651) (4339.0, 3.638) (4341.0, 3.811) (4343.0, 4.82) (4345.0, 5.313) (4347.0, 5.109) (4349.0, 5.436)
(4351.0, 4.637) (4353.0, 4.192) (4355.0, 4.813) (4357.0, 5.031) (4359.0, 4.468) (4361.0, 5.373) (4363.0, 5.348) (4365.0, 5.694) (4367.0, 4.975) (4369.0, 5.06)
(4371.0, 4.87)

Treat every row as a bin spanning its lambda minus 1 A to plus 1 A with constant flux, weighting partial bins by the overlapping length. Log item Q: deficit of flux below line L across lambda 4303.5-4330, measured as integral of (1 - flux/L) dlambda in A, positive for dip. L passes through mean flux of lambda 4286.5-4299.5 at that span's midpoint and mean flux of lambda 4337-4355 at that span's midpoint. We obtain 1.14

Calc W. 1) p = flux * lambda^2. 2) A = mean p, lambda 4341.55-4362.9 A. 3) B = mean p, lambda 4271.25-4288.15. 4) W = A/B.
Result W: 1.3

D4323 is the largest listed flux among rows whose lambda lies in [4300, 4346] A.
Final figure 5.664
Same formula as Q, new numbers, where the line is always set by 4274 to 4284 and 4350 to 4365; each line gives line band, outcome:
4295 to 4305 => 3.0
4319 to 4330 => 0.3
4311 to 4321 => -0.3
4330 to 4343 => 0.1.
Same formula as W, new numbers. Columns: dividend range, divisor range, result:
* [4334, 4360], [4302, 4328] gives 1.26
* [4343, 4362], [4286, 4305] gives 1.48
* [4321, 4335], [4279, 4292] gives 1.21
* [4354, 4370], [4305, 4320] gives 1.39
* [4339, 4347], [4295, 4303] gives 1.51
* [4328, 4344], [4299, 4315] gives 1.66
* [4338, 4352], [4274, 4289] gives 1.18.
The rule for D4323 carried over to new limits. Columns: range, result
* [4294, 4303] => 3.96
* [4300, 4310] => 2.92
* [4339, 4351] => 5.436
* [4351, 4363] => 5.373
